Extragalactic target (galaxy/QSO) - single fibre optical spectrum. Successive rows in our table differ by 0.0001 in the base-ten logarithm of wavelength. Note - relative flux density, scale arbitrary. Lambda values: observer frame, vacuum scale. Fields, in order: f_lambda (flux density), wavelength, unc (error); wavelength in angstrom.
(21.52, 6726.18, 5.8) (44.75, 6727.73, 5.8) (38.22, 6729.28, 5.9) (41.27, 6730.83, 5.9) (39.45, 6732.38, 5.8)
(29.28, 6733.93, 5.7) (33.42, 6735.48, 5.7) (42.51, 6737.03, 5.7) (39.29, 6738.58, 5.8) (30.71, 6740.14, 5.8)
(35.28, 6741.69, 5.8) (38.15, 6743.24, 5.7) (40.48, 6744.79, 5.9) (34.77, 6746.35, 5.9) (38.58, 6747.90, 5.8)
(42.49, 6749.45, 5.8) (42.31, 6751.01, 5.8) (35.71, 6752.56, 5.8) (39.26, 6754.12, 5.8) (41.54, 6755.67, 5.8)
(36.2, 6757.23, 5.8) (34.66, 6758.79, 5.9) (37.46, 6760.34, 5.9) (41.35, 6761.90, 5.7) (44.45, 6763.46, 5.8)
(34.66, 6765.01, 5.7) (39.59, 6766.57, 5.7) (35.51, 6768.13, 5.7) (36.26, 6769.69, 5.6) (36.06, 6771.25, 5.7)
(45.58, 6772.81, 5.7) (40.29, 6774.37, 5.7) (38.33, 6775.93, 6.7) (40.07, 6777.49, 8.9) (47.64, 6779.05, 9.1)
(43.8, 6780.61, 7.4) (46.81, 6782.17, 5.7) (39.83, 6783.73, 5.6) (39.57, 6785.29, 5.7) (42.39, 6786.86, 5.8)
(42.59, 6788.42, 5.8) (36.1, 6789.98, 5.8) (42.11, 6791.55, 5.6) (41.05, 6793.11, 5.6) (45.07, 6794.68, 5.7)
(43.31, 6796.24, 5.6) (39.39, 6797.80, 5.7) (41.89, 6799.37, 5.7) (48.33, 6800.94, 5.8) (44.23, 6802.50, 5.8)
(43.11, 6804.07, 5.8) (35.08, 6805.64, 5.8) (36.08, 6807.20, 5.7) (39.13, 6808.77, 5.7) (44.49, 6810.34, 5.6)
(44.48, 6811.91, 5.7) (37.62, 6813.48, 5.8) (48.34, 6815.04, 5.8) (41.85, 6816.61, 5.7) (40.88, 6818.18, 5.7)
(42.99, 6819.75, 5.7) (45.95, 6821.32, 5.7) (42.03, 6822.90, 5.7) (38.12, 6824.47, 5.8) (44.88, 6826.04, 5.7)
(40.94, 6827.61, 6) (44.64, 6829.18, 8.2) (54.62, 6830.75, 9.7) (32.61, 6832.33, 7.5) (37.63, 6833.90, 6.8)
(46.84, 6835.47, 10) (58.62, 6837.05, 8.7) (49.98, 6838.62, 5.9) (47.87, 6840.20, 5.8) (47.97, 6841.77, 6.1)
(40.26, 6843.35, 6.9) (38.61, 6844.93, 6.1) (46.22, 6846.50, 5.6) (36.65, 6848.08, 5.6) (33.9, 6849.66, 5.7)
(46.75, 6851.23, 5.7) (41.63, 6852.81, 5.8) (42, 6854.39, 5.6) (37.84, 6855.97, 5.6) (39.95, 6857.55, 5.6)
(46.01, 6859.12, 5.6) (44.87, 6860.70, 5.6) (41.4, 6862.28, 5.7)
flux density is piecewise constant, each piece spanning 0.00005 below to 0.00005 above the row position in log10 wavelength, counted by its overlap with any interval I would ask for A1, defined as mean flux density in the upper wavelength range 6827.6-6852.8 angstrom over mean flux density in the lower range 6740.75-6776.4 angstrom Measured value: 1.14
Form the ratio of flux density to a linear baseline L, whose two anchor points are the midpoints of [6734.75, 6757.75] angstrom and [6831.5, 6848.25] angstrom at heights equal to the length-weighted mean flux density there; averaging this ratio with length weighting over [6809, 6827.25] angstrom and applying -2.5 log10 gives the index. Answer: 0.00 mag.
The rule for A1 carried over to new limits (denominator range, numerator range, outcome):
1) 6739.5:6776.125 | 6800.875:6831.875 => 1.11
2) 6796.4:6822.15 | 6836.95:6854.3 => 1.04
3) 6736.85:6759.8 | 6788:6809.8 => 1.09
